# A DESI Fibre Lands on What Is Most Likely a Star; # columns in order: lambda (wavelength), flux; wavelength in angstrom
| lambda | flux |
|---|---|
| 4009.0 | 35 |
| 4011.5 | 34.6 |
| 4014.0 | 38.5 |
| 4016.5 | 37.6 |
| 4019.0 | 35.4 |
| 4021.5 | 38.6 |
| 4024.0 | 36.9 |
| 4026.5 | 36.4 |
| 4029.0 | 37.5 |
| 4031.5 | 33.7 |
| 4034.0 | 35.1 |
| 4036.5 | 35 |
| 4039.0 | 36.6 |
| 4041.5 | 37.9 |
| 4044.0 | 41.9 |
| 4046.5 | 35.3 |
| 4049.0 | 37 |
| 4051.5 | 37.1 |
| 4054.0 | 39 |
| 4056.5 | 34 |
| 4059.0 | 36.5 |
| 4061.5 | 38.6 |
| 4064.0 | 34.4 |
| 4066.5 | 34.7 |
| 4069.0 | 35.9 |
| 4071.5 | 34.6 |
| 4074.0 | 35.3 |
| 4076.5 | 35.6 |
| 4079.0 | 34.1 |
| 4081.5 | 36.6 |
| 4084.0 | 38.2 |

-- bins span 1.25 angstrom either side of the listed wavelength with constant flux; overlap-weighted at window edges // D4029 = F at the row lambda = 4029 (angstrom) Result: 37.5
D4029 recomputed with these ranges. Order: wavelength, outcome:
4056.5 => 34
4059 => 36.5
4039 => 36.6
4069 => 35.9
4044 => 41.9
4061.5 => 38.6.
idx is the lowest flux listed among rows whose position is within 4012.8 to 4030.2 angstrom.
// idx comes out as 35.4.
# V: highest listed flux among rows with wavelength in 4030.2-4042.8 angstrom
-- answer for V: 37.9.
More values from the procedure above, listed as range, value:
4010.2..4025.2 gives 38.6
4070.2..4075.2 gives 35.3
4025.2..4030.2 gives 37.5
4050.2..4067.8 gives 39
